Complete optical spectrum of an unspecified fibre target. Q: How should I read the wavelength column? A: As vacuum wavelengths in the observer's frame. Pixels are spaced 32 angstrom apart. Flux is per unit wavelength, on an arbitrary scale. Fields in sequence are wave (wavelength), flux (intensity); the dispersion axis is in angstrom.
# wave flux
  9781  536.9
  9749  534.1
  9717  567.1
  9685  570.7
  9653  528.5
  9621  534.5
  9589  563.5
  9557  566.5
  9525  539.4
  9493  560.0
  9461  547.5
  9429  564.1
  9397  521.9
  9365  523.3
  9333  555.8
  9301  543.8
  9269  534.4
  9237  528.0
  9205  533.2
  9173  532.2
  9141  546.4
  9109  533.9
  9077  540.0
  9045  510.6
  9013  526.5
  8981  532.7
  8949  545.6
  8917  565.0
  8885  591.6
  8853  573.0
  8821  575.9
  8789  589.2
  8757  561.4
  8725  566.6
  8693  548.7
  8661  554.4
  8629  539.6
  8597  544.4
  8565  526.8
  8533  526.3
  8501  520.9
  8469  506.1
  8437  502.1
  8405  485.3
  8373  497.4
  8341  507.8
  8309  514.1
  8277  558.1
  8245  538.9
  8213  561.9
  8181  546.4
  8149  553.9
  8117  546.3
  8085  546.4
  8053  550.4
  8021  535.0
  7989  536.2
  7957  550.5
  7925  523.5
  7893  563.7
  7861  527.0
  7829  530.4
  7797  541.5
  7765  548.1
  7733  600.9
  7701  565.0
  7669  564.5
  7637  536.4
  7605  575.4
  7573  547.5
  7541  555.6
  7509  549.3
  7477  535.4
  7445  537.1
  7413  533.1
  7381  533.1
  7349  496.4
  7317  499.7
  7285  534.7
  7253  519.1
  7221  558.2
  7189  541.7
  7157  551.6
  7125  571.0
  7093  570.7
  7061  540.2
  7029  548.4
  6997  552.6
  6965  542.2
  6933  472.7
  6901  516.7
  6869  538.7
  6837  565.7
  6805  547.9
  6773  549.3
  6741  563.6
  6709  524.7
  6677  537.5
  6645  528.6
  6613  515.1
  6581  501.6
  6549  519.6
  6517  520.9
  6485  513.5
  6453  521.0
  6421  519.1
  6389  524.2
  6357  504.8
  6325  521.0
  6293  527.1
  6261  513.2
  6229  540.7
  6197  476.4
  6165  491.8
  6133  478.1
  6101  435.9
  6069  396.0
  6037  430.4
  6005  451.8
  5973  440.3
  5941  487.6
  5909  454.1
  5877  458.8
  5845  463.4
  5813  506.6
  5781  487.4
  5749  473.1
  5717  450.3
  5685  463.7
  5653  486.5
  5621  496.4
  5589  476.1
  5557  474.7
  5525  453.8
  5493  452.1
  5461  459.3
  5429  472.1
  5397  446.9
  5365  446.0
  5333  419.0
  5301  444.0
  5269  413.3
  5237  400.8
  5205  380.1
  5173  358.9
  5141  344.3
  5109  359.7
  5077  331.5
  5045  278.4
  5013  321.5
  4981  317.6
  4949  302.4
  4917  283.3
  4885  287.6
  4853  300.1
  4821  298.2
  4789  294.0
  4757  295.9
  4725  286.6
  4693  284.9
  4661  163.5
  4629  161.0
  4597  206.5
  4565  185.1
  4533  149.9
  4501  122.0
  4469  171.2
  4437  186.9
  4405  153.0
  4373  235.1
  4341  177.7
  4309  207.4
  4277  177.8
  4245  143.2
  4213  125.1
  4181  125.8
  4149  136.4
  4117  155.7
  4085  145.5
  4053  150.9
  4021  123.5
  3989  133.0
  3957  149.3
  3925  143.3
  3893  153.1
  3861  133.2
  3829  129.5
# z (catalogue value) 0.174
